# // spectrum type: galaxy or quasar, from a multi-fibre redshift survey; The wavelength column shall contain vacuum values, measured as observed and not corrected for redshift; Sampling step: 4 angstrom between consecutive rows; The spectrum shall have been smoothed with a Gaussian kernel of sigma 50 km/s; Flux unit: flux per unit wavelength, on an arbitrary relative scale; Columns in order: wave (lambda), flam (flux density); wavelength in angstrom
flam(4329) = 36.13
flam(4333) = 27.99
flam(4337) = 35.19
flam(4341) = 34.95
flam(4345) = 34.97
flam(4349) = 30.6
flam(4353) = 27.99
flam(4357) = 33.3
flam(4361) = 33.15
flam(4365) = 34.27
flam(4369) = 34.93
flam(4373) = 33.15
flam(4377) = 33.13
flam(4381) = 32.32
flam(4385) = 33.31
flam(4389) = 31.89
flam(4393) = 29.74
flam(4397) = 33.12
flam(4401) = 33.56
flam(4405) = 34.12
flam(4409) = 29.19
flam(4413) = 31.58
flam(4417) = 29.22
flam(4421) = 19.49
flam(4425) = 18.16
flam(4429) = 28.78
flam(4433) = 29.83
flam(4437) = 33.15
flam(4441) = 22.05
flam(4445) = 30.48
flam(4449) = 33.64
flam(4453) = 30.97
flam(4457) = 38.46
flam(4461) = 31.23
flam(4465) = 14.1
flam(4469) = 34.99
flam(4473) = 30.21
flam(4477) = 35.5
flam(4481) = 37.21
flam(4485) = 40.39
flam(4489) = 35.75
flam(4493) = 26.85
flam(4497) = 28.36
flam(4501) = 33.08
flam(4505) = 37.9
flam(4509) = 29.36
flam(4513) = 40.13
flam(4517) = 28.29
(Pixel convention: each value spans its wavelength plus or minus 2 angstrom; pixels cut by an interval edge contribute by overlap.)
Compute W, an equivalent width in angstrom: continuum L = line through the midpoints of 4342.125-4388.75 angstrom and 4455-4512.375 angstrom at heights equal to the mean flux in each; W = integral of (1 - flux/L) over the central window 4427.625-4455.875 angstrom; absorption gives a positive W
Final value 2.19 angstrom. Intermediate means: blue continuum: 32.8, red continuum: 32.6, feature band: 30.1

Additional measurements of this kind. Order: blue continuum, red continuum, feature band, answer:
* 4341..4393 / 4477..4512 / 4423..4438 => 2.8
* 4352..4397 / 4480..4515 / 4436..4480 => 4.2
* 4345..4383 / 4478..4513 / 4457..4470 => 2.2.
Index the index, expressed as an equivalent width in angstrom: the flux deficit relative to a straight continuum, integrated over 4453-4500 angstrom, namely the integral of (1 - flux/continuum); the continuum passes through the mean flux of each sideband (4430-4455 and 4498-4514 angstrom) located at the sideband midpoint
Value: 0.4 angstrom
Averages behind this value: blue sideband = 30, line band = 32.1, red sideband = 34.4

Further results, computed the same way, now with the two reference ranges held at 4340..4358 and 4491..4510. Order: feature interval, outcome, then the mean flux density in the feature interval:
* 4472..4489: -2.6 angstrom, 36.1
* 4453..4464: -0.3 angstrom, 32.3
